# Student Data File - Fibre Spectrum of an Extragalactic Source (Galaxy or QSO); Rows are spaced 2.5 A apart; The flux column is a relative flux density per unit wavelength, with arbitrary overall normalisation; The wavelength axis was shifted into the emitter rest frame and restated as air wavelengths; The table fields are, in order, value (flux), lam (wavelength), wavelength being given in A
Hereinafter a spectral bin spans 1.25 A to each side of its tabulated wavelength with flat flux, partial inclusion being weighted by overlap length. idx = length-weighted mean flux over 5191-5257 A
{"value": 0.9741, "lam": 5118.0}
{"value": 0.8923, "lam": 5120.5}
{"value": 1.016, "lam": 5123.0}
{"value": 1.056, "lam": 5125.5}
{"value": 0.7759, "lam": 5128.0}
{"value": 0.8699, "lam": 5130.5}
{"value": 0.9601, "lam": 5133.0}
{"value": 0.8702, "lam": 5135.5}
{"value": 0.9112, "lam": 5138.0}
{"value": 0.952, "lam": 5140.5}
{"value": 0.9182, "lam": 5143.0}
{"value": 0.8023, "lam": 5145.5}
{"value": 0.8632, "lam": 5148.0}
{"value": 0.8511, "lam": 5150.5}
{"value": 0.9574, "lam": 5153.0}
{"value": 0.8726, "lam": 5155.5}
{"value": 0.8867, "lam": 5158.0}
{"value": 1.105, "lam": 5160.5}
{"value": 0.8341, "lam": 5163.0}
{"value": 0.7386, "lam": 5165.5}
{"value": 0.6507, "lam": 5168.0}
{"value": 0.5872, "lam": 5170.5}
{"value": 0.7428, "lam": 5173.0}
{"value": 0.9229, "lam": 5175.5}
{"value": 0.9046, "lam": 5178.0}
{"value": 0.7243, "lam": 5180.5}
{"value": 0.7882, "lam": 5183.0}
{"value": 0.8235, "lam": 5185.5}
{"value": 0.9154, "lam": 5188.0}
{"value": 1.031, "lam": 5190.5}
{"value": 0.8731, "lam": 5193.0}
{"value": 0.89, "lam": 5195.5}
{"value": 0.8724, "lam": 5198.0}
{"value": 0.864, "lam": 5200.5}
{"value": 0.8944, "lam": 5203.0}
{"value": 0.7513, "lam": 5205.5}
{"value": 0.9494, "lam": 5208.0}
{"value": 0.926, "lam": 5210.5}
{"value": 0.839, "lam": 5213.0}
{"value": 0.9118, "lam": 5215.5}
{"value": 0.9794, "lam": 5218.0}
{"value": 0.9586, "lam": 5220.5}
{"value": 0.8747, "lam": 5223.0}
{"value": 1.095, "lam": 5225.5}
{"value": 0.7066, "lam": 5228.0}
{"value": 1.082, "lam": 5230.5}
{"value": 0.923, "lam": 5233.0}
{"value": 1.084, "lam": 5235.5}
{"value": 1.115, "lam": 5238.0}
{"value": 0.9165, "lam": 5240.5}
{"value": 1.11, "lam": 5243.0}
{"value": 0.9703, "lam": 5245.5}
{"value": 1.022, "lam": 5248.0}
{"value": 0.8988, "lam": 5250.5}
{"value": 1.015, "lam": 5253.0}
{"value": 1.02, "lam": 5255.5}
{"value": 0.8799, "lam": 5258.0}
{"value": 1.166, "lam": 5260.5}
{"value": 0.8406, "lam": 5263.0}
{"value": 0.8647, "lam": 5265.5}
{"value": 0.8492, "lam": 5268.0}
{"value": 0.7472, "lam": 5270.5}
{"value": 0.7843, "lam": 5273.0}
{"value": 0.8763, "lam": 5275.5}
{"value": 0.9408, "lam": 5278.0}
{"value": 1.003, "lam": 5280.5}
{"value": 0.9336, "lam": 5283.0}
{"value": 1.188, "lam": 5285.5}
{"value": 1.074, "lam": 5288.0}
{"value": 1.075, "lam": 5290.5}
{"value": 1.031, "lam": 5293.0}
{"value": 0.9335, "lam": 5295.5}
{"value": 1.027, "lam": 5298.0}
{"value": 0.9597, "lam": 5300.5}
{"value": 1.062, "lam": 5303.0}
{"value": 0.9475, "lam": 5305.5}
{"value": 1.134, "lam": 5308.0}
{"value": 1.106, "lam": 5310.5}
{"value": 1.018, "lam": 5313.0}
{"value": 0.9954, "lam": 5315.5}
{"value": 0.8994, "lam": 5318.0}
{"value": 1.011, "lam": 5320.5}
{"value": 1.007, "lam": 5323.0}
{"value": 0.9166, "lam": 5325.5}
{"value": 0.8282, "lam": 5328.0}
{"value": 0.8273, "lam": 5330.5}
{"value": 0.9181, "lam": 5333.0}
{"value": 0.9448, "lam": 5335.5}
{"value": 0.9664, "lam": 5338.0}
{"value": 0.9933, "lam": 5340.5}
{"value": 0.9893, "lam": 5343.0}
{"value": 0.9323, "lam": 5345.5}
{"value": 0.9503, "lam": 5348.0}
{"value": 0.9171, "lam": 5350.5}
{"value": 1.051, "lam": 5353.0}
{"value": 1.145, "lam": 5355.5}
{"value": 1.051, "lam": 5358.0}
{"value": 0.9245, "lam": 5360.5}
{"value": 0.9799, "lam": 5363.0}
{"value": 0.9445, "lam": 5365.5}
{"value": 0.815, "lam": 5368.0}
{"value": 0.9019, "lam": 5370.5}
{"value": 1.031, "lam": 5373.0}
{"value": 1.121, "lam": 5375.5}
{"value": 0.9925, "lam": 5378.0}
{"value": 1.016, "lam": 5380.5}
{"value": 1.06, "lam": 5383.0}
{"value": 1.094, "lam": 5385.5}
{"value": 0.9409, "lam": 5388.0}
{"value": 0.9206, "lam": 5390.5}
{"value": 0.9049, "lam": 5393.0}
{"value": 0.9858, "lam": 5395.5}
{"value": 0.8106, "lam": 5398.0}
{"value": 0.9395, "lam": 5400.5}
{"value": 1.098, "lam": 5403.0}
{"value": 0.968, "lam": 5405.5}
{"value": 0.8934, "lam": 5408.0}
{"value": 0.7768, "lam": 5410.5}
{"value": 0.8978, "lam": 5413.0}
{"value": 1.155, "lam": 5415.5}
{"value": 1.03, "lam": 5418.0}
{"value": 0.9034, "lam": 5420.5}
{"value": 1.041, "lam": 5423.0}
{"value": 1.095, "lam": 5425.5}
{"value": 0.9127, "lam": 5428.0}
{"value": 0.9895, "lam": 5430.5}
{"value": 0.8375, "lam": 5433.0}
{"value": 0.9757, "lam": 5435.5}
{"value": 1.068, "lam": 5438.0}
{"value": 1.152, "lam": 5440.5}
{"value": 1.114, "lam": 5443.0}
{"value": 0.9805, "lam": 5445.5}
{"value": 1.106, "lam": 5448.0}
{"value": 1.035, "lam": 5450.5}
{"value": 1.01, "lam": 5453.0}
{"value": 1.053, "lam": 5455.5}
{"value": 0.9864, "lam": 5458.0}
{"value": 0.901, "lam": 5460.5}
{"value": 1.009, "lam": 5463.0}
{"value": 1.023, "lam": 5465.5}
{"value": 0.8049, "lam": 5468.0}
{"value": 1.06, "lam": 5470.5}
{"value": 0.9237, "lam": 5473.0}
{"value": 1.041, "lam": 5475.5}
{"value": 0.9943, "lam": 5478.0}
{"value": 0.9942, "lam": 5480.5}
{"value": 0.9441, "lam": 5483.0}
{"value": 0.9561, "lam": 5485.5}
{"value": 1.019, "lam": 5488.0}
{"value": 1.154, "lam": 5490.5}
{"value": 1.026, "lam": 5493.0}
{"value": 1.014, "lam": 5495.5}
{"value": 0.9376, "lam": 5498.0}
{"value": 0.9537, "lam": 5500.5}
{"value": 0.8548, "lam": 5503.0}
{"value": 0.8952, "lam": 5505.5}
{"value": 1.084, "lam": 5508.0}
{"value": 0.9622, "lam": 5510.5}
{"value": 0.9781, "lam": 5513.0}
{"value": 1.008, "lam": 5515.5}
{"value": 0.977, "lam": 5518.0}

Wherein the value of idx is 0.945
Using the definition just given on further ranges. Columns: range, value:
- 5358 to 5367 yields 0.96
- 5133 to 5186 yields 0.846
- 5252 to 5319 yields 0.977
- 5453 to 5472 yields 0.978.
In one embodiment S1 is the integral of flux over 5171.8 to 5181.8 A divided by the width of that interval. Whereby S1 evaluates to 0.824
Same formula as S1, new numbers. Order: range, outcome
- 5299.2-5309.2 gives 1.03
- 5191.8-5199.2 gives 0.879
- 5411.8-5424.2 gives 1.01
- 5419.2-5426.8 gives 1.01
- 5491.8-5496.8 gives 1.02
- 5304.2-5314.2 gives 1.05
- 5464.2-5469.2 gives 0.916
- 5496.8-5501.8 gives 0.945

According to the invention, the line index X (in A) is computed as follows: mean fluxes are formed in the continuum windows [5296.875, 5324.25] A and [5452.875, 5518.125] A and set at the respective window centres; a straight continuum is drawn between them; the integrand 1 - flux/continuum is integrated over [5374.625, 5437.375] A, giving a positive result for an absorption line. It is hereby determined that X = 1.5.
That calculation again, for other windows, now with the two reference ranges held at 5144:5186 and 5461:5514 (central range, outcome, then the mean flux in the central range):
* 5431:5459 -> -2.0 A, 1.03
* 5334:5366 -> -2.4 A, 0.984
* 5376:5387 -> -1.3 A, 1.04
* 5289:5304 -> -2.1 A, 1.01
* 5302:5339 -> -2.9 A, 0.972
